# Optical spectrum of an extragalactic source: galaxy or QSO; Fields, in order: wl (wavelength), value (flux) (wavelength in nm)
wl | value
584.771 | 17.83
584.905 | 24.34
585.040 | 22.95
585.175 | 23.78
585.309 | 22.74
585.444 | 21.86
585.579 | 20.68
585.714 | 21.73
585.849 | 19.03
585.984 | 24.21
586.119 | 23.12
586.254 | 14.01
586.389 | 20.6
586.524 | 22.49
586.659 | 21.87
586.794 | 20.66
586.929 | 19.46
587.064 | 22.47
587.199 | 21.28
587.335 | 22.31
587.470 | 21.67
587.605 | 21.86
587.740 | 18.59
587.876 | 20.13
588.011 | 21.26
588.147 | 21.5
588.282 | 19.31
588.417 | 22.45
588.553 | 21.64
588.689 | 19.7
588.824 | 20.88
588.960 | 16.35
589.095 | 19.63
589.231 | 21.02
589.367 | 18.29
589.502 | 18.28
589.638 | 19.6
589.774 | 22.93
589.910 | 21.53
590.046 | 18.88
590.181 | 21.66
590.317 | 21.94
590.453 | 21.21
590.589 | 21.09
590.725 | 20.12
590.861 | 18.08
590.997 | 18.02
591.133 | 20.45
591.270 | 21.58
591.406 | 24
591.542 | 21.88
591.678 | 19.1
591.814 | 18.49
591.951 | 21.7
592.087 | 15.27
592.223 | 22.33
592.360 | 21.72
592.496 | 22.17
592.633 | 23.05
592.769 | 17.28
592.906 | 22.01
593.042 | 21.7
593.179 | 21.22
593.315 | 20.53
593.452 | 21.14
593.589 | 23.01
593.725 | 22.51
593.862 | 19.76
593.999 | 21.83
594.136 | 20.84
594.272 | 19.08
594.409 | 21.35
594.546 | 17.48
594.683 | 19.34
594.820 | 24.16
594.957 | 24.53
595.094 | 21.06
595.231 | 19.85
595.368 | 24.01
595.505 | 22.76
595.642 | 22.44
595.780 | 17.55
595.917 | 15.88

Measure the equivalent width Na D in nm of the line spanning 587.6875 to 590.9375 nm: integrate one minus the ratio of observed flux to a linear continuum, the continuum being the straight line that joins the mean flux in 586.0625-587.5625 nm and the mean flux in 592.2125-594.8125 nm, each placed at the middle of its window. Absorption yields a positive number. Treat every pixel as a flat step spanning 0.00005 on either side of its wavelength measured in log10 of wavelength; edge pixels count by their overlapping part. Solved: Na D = 0.11 nm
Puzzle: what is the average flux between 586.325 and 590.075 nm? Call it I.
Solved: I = 20.6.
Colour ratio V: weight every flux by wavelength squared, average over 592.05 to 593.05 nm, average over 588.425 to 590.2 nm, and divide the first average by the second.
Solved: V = 1.05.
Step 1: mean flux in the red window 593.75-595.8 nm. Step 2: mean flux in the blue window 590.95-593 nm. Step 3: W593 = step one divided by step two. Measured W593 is 1.03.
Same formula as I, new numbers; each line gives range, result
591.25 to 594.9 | 20.9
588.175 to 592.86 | 20.4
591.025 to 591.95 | 20.8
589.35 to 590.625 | 20.6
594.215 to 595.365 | 21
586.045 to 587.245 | 20.7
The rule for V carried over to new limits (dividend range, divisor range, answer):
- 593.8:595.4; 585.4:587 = 1.04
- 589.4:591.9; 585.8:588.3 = 0.99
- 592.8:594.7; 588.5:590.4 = 1.05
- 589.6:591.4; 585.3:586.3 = 1.00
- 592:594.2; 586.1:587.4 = 1.04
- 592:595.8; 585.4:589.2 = 1.04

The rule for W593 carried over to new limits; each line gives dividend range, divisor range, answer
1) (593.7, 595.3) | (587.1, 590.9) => 1.02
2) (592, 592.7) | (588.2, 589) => 1.04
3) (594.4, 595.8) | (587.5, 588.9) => 1.03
